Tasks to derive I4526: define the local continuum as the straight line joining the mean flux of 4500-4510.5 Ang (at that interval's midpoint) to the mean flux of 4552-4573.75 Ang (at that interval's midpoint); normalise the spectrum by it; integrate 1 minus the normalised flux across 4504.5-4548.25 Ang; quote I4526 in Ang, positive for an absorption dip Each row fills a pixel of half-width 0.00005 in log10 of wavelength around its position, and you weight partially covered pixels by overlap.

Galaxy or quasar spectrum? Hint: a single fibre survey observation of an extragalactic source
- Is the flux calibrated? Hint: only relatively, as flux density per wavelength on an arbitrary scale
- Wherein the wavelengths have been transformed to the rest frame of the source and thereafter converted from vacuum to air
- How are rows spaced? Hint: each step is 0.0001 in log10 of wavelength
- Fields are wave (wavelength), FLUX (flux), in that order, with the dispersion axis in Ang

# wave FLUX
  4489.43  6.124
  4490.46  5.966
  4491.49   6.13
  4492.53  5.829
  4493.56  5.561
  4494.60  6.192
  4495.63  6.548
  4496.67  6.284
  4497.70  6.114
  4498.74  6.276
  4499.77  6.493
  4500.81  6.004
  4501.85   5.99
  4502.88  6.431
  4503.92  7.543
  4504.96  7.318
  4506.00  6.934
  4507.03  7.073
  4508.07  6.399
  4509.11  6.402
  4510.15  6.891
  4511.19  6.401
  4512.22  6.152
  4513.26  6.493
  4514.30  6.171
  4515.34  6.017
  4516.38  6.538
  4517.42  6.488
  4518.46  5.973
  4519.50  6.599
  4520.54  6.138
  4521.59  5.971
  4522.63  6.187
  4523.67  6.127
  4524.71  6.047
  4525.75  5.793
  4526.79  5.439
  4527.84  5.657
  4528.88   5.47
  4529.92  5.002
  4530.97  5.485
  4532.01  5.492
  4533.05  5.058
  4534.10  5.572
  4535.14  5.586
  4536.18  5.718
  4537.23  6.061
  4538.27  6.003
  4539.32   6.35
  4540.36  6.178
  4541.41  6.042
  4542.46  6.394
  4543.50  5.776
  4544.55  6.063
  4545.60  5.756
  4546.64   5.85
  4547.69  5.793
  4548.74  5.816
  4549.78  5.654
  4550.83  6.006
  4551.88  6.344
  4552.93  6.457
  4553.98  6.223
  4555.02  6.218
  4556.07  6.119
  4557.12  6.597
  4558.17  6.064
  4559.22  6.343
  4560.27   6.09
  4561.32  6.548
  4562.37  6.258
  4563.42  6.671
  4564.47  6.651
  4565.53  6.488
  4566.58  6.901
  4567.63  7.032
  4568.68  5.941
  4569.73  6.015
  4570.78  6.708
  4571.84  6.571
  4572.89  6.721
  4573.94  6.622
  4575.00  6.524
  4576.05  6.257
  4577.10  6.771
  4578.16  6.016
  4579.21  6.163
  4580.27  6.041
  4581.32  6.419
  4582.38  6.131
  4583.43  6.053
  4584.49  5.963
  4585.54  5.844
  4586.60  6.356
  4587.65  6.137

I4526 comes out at 3.5 Ang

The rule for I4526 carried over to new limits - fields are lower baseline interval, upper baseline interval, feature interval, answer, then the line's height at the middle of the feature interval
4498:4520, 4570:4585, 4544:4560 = 0.79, 6.4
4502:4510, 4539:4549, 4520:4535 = 1.63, 6.36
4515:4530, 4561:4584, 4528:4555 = 1.35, 6.16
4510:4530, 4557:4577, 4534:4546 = 0.54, 6.25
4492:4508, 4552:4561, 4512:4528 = 0.65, 6.38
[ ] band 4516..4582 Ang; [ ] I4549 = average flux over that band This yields 6.12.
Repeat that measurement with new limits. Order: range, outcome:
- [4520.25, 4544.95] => 5.81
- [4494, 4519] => 6.46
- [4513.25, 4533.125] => 5.91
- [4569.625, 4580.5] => 6.42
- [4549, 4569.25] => 6.34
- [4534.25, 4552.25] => 5.95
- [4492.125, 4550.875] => 6.1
